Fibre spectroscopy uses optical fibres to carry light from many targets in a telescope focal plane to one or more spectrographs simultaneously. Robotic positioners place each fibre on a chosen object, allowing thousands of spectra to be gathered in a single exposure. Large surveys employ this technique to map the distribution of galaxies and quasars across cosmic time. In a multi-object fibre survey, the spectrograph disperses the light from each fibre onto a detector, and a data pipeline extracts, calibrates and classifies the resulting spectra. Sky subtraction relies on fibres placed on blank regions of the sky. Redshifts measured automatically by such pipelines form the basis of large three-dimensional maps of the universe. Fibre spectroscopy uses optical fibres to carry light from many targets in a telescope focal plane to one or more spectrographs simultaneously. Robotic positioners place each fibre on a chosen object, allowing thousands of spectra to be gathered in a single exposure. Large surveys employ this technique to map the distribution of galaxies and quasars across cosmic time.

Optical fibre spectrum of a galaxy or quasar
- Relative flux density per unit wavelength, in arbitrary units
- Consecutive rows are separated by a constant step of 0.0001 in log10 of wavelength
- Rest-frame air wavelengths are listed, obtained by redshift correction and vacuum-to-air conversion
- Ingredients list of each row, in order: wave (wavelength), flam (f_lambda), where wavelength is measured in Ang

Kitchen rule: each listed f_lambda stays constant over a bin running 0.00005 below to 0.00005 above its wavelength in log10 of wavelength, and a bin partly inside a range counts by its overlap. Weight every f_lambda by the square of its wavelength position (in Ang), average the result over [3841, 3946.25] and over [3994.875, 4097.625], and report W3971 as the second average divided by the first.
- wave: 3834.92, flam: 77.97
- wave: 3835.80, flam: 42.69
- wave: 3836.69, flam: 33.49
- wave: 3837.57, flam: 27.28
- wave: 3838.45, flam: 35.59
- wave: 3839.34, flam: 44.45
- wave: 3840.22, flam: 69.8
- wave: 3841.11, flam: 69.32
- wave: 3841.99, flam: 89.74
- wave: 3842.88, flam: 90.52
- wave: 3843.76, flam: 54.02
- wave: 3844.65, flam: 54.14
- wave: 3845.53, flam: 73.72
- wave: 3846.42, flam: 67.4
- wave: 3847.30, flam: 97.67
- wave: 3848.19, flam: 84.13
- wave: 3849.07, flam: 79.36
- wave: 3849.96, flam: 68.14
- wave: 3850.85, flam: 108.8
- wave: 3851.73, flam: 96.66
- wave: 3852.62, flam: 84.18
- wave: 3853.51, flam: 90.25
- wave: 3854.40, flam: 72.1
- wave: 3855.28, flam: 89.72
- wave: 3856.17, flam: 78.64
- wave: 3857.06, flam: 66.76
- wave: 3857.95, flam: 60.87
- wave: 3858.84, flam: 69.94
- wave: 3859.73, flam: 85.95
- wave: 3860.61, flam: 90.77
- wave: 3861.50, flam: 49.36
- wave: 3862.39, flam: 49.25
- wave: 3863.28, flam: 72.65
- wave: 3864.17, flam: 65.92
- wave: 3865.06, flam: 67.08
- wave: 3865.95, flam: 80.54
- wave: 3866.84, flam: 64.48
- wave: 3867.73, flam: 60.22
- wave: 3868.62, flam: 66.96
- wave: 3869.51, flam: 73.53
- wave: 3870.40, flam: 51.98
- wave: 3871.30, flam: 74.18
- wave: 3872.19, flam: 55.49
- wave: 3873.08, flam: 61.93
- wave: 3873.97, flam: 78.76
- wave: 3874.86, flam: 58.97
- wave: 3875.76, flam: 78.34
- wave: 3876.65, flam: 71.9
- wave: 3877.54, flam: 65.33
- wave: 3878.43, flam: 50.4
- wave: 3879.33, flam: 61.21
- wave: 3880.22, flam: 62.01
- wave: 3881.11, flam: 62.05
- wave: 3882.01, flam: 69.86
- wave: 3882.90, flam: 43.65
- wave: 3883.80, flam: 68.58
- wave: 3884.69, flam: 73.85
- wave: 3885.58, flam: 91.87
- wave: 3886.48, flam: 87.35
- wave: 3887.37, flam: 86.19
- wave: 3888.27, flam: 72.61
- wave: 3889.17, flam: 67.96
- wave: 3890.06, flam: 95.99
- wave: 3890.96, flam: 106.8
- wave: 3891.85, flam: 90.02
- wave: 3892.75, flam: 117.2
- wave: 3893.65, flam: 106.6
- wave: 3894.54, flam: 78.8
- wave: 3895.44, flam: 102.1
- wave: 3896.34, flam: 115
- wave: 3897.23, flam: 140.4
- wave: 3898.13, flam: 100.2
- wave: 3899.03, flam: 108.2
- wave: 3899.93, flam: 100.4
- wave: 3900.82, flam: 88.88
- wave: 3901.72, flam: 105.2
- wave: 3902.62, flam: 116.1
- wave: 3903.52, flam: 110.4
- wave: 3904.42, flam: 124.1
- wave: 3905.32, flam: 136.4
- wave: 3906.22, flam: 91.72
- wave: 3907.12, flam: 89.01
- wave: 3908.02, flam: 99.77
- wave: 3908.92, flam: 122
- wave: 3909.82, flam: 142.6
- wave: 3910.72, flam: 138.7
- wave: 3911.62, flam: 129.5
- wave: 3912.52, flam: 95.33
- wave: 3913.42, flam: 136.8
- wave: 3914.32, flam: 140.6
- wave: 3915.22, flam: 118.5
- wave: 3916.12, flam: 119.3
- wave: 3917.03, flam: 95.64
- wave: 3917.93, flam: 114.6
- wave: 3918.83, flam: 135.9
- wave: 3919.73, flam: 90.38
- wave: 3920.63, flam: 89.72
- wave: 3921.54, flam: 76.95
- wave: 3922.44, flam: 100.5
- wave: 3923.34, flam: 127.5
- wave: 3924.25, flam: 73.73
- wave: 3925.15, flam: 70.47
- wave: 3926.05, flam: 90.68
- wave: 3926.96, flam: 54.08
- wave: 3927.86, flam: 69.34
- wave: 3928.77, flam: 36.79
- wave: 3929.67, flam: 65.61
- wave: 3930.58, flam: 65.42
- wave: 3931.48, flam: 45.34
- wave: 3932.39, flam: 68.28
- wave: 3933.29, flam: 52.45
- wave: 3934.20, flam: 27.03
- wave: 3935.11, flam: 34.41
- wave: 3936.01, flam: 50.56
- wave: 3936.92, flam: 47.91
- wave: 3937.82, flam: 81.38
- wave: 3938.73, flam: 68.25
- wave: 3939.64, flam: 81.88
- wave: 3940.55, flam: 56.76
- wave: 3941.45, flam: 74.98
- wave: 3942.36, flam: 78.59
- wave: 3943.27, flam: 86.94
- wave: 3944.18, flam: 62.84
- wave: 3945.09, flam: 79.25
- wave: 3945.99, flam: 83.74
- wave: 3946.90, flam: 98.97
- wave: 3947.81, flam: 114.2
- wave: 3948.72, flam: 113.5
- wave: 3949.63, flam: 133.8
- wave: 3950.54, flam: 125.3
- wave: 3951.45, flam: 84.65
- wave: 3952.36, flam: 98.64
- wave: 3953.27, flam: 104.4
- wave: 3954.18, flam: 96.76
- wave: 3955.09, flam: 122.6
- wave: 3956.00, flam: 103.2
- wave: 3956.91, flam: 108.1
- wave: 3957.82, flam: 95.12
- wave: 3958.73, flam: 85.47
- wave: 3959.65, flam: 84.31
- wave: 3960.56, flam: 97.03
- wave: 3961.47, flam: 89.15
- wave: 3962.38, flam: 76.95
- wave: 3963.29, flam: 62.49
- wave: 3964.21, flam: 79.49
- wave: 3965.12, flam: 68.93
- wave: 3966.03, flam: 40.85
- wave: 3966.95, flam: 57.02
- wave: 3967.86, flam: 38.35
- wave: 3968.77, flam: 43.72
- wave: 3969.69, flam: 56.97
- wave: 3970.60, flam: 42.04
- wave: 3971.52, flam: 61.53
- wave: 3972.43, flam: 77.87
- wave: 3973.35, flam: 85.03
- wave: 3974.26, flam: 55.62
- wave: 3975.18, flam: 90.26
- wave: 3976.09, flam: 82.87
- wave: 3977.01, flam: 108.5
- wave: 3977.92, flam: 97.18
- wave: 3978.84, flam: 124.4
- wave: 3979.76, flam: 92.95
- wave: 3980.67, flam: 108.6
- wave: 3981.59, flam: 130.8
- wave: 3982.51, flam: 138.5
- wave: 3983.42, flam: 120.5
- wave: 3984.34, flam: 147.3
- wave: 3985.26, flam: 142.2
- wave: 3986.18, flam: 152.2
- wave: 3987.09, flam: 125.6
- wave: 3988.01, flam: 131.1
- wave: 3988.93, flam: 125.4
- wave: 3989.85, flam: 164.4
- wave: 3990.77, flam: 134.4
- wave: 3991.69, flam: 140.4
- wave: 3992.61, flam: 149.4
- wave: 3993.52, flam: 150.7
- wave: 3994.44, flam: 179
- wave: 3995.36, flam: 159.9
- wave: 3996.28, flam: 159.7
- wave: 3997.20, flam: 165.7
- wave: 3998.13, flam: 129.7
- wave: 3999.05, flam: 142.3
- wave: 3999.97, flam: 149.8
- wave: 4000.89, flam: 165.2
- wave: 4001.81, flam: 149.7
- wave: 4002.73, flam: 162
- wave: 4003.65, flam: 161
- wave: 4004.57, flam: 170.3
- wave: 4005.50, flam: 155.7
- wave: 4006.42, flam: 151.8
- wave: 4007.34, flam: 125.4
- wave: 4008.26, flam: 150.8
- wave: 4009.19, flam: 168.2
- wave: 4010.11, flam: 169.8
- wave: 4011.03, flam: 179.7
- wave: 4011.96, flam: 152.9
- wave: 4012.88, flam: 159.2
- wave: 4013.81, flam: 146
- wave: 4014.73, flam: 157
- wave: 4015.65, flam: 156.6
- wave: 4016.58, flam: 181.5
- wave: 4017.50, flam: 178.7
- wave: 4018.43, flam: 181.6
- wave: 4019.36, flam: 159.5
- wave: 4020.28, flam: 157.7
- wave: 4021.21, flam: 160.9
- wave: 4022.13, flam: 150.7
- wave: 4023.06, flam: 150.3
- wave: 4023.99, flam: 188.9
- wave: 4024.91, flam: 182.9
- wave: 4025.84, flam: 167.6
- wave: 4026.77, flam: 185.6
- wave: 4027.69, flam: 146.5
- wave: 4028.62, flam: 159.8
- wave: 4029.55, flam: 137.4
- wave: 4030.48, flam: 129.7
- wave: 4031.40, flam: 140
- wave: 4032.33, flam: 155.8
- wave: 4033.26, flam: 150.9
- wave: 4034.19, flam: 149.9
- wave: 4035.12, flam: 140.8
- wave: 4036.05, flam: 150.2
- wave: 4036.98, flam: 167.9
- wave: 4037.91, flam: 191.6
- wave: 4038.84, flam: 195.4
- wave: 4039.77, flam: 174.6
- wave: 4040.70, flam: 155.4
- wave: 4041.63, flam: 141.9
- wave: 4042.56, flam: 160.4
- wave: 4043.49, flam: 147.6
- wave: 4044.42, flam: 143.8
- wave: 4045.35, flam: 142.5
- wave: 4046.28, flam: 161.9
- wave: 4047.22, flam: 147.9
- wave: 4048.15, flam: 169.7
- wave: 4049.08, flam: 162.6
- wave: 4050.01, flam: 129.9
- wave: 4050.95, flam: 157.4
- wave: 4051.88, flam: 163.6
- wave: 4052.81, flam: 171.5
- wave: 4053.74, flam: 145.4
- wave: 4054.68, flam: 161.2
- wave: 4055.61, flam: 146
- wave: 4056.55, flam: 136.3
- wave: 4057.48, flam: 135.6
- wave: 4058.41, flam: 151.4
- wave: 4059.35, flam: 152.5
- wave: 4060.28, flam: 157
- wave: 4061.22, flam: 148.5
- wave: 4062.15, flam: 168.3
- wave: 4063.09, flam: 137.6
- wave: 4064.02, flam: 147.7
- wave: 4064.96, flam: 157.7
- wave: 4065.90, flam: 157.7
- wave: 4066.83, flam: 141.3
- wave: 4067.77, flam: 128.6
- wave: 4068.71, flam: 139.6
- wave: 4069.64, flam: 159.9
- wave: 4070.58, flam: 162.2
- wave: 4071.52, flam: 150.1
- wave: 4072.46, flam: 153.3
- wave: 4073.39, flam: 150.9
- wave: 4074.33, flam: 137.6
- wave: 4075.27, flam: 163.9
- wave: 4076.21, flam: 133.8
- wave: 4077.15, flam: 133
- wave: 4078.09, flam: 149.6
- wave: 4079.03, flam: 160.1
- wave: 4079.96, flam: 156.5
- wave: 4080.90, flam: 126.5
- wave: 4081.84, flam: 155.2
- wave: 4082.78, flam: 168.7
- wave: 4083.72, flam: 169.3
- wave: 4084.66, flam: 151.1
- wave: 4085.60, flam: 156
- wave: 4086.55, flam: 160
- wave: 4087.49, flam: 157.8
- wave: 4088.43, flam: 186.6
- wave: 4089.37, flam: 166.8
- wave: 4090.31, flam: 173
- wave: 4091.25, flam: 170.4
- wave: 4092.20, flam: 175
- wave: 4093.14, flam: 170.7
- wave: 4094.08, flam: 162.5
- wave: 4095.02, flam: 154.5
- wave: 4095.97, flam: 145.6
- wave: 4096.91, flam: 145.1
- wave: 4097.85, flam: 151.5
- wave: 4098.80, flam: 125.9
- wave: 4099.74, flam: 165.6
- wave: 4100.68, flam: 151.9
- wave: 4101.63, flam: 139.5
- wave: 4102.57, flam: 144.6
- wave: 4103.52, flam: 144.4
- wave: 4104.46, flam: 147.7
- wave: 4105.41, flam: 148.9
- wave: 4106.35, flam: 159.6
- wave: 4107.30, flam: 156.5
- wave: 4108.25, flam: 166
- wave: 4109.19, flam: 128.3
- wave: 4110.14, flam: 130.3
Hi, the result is 2.0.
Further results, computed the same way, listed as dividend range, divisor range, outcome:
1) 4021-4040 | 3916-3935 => 2.18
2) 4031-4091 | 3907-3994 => 1.73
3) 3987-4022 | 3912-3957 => 1.86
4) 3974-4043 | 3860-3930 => 1.79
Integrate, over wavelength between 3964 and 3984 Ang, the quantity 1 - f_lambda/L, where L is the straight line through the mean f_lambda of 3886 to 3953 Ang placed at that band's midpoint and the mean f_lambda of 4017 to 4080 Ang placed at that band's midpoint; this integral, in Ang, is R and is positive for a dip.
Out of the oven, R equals 6.27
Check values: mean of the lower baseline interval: 93.1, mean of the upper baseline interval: 155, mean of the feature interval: 82.4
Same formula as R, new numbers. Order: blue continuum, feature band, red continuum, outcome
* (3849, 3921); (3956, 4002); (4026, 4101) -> 5.7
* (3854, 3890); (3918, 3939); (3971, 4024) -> 6.1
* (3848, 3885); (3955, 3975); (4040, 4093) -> 6.7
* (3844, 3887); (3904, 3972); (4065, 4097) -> 7.9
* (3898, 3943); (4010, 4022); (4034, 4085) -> -2.8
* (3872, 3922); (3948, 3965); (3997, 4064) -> 3.5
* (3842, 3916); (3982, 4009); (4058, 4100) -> -4.9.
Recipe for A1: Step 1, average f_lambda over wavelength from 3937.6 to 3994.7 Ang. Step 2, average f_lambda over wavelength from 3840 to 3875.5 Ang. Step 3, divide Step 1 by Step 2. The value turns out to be 1.34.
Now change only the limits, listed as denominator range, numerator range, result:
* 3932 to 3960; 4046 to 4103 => 1.83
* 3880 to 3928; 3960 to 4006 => 1.16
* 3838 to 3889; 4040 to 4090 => 2.15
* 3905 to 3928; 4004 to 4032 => 1.51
